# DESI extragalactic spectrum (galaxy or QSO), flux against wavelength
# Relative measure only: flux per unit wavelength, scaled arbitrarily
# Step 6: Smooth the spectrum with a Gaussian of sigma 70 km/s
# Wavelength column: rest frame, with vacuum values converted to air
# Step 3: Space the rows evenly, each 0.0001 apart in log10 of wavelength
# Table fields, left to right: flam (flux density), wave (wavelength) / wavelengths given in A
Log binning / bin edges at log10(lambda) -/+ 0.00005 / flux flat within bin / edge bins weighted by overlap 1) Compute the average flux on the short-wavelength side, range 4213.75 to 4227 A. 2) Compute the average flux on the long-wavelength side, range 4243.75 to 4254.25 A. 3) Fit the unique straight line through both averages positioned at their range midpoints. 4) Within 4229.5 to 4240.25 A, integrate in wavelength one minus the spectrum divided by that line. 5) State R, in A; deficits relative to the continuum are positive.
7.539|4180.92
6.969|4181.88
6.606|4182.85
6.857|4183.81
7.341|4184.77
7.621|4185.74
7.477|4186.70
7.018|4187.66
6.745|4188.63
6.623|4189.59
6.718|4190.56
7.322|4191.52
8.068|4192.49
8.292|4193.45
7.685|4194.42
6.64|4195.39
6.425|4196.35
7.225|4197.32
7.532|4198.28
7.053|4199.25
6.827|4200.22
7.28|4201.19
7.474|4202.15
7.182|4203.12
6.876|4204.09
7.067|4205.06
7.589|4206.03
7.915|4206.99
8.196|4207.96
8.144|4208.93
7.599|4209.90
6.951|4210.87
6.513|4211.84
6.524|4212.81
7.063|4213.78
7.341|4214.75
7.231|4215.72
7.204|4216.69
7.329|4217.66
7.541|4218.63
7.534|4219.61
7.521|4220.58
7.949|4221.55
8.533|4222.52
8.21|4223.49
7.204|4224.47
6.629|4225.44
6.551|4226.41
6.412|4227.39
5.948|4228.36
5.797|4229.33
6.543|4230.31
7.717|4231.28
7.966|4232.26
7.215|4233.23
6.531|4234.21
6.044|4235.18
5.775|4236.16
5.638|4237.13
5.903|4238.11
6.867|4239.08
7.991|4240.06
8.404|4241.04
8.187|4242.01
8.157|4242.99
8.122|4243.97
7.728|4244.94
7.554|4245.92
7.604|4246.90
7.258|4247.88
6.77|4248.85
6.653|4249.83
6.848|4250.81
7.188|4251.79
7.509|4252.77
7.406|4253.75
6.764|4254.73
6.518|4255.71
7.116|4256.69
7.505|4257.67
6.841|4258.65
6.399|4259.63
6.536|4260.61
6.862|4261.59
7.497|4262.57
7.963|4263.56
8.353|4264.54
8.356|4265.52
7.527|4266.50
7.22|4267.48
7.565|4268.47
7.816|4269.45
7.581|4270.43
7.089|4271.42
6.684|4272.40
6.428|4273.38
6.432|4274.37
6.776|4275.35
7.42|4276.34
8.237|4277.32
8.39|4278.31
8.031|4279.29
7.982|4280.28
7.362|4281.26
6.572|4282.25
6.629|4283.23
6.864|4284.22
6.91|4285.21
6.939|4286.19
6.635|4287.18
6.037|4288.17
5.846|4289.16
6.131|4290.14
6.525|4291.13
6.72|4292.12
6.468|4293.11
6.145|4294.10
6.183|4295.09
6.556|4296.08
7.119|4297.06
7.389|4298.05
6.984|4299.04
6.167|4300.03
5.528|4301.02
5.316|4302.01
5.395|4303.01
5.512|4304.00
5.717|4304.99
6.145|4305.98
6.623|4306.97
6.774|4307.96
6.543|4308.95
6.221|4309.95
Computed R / 1.0 A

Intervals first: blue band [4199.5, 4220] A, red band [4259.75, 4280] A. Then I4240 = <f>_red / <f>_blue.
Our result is 1.0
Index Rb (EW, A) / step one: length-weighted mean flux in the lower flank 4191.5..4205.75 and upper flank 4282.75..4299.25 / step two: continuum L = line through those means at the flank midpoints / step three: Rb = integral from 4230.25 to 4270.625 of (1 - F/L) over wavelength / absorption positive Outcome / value -2.1 A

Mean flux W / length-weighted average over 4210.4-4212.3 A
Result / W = 6.73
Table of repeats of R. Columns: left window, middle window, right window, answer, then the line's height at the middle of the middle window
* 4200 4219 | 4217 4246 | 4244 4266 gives 0.4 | 7.28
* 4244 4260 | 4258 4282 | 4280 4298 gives -1.7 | 6.9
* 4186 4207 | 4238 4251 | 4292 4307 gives -1.4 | 6.76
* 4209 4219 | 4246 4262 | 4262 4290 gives 0.5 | 7.21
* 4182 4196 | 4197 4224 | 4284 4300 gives -1.3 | 7.07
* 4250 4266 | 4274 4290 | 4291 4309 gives -0.9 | 6.69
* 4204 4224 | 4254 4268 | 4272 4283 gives 0.2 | 7.34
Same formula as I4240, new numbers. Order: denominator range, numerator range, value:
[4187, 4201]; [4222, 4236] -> 0.97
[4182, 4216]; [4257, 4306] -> 0.95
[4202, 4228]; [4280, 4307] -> 0.88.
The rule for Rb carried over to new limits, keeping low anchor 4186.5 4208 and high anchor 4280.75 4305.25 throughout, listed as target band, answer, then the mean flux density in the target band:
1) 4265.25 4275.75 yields -1.0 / 7.21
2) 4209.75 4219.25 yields 0.0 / 7.11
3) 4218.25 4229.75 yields -0.2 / 7.16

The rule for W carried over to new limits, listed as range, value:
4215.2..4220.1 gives 7.36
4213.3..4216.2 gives 7.21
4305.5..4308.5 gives 6.53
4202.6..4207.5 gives 7.33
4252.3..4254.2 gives 7.46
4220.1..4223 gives 8.01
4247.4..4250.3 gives 6.91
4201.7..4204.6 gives 7.16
